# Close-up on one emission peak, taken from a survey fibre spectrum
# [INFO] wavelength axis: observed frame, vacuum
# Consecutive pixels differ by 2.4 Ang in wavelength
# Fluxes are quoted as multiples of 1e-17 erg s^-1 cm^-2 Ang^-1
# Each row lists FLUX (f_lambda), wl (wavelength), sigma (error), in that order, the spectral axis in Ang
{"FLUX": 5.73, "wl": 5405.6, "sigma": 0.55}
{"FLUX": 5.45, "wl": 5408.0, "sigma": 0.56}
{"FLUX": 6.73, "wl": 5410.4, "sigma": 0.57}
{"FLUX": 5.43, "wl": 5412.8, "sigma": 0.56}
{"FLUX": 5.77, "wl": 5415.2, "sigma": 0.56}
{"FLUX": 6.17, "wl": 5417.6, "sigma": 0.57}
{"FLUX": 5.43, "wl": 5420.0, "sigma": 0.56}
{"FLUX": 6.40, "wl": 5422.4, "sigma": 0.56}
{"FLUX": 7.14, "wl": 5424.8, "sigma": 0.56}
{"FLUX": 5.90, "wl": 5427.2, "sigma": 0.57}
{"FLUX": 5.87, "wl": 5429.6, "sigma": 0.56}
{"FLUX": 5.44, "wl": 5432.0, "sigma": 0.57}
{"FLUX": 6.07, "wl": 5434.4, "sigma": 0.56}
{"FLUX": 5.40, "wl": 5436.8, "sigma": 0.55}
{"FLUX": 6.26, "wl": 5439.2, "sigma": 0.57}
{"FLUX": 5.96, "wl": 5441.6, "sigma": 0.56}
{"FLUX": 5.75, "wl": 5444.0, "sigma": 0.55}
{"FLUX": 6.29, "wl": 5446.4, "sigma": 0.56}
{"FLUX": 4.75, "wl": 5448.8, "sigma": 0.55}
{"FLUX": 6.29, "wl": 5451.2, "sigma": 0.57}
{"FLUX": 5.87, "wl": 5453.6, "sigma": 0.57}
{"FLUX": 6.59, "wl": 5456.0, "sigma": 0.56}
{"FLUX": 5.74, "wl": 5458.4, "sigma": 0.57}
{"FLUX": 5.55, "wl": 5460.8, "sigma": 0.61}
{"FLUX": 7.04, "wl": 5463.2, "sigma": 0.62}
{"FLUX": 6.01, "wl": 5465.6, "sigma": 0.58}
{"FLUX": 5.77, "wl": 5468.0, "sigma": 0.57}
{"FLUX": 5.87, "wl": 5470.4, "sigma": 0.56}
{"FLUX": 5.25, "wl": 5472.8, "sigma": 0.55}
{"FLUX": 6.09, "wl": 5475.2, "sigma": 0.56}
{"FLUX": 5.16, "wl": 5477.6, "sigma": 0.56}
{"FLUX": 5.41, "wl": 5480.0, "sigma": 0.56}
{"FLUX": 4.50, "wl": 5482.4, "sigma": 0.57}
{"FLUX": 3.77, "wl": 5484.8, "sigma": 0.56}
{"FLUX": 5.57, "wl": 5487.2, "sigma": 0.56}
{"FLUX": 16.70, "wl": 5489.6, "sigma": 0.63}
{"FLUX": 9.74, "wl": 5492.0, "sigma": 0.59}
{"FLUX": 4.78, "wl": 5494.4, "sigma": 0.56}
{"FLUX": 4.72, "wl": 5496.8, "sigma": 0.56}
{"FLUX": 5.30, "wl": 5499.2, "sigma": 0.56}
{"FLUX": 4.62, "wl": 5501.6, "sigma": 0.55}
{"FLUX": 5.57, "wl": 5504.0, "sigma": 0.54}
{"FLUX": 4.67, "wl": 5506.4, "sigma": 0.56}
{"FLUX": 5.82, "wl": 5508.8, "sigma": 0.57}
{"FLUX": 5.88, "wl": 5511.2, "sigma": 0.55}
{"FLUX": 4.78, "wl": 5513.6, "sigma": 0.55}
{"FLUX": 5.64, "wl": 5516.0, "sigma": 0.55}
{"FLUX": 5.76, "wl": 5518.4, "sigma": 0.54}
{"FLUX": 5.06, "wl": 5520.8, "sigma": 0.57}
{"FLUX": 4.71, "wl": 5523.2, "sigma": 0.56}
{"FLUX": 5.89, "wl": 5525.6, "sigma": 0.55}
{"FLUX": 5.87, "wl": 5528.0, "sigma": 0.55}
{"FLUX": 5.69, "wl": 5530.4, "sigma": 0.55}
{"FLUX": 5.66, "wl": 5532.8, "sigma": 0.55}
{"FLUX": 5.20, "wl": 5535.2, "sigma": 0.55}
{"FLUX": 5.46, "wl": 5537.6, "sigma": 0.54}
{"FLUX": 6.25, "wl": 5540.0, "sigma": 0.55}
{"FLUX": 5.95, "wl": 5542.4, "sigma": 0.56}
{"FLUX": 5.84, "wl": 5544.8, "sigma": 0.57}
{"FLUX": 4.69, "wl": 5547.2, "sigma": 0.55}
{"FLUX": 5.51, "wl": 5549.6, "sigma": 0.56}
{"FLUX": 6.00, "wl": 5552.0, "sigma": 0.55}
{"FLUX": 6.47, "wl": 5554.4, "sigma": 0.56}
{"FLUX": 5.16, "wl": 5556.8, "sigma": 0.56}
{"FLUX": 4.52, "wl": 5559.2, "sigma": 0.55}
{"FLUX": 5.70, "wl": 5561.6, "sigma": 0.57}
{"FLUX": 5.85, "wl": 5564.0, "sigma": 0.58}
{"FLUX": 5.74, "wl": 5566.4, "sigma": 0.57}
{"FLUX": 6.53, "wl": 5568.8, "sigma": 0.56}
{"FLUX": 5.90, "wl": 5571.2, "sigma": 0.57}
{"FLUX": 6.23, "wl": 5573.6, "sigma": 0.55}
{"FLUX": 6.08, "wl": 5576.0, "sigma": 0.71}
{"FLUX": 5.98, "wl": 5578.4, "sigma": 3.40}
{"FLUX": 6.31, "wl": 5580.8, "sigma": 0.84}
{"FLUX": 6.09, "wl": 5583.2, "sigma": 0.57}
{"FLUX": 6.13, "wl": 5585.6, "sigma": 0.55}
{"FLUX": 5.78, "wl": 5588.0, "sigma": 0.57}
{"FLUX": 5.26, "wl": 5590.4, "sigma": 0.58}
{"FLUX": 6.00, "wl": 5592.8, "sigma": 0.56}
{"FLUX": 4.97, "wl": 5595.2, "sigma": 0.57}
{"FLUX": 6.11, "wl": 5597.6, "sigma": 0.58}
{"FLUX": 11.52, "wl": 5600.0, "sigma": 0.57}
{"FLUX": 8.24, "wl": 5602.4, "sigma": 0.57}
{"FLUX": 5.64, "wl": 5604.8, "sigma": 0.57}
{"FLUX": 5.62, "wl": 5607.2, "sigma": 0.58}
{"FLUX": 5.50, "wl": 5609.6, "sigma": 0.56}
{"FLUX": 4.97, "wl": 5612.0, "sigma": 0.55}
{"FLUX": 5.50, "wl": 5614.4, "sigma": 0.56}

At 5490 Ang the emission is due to H-beta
